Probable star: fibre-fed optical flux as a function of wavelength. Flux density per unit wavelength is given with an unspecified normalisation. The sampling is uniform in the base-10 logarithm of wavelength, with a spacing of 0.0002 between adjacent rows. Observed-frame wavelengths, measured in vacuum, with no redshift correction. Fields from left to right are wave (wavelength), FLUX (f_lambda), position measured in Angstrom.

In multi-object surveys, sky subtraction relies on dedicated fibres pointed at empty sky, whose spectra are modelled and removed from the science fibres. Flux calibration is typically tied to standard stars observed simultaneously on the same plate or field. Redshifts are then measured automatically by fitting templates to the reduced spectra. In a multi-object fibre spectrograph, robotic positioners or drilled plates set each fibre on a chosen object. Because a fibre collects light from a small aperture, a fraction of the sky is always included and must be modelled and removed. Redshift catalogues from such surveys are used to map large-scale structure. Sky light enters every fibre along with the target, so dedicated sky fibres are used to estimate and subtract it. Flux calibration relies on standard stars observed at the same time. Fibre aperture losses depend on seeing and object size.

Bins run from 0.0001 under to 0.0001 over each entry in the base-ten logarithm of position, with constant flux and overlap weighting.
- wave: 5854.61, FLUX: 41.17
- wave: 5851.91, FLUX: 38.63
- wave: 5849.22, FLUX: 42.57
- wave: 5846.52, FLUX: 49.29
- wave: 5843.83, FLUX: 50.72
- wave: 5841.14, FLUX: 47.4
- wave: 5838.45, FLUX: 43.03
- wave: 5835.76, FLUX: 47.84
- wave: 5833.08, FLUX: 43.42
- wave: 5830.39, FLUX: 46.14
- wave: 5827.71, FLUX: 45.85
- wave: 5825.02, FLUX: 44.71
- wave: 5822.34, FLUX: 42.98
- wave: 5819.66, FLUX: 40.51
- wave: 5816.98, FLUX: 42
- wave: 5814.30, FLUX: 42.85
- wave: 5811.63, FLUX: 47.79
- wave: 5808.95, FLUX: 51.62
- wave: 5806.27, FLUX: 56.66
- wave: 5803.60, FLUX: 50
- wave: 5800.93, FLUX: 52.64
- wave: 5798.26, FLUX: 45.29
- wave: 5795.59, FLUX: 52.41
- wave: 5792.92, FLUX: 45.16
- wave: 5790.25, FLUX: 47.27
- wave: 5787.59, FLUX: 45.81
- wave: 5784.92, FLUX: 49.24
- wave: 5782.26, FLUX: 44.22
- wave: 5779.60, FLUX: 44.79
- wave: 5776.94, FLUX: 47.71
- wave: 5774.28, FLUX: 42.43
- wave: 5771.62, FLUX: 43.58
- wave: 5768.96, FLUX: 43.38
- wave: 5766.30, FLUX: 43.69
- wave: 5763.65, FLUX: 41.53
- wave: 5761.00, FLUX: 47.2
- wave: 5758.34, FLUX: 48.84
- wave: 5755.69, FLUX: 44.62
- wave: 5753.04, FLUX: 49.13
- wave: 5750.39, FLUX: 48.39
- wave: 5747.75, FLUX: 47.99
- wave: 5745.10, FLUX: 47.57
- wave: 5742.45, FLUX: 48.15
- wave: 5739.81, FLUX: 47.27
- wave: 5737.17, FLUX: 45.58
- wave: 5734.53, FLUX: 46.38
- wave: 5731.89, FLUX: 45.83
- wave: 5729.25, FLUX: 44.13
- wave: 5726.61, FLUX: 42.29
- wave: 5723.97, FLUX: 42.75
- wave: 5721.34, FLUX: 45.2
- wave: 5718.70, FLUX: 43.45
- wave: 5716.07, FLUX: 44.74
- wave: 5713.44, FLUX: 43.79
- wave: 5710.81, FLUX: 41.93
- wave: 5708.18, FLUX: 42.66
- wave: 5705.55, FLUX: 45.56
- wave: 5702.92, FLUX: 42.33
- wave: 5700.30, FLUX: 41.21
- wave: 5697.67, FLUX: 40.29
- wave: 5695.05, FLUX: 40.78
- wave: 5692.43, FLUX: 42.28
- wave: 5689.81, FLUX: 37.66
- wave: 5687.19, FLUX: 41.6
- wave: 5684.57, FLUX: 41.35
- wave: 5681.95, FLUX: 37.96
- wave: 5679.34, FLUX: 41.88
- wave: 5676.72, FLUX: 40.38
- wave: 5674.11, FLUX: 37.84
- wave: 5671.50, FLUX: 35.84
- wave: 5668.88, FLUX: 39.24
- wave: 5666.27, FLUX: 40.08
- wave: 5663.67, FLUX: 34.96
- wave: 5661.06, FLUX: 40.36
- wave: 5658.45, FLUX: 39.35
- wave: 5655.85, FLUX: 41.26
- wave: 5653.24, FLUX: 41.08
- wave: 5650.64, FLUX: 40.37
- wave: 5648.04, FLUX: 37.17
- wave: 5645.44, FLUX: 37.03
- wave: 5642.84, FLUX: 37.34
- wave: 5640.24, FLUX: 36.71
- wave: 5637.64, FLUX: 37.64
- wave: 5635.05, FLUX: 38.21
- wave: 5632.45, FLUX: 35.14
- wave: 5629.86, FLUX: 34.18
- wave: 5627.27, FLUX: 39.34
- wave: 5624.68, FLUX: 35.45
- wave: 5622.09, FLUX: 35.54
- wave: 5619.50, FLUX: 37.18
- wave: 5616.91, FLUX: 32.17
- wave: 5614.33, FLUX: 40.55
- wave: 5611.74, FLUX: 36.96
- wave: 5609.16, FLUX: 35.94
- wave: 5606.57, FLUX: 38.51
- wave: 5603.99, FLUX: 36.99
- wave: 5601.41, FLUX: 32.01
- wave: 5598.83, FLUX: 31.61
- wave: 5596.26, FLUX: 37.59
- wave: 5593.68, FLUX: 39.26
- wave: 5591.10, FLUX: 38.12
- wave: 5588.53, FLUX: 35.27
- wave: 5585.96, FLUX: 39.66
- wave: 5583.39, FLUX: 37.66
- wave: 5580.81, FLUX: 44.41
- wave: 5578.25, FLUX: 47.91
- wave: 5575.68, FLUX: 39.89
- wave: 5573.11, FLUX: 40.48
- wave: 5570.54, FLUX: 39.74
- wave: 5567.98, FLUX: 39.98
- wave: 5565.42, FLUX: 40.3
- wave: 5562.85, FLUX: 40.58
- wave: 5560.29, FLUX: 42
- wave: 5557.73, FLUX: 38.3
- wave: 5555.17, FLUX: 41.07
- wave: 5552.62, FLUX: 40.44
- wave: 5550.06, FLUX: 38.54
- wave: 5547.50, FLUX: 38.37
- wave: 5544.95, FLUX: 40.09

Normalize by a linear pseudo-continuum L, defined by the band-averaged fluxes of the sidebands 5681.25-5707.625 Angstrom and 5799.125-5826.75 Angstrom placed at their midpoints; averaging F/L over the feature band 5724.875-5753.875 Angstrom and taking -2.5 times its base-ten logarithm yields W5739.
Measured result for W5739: -0.07 mag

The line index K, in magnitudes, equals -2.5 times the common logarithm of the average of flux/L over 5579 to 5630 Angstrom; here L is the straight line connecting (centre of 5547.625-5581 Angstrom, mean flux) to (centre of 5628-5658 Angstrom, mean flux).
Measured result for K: 0.06 mag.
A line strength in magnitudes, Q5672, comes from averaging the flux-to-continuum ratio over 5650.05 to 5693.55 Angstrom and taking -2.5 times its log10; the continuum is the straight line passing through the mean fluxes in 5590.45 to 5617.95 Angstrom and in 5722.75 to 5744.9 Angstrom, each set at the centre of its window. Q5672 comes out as 0.04 mag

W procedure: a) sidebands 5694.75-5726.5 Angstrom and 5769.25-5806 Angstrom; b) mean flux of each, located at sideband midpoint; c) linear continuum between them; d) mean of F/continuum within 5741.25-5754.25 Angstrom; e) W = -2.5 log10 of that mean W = -0.08 mag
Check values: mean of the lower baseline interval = 42.9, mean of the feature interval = 48.2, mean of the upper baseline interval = 47.2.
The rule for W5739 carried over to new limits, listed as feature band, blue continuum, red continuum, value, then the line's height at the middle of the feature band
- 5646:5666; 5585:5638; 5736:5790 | 0.00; 39.3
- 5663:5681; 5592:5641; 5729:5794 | 0.04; 40.1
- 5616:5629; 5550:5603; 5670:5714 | 0.11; 39.9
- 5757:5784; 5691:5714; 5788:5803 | 0.05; 46.8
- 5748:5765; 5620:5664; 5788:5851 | -0.08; 43.6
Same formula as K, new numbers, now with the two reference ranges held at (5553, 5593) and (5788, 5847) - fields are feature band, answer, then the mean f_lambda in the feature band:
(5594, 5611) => 0.154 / 35.7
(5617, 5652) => 0.142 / 36.9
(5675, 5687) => 0.075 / 40.4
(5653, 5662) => 0.058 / 40.4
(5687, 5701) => 0.080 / 40.5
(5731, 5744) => -0.044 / 46.7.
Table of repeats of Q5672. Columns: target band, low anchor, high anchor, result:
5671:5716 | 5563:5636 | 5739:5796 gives 0.04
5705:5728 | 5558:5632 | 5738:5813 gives 0.02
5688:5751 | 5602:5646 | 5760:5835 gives -0.05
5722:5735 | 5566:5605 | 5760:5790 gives -0.02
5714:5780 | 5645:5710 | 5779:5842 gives -0.05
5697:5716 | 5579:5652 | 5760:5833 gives -0.03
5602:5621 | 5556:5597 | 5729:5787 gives 0.13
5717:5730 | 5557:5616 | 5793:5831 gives 0.01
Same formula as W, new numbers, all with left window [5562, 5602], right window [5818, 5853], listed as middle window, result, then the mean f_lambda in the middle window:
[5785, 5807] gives -0.12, 49.2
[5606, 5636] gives 0.10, 36.5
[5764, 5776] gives 0.00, 43.3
